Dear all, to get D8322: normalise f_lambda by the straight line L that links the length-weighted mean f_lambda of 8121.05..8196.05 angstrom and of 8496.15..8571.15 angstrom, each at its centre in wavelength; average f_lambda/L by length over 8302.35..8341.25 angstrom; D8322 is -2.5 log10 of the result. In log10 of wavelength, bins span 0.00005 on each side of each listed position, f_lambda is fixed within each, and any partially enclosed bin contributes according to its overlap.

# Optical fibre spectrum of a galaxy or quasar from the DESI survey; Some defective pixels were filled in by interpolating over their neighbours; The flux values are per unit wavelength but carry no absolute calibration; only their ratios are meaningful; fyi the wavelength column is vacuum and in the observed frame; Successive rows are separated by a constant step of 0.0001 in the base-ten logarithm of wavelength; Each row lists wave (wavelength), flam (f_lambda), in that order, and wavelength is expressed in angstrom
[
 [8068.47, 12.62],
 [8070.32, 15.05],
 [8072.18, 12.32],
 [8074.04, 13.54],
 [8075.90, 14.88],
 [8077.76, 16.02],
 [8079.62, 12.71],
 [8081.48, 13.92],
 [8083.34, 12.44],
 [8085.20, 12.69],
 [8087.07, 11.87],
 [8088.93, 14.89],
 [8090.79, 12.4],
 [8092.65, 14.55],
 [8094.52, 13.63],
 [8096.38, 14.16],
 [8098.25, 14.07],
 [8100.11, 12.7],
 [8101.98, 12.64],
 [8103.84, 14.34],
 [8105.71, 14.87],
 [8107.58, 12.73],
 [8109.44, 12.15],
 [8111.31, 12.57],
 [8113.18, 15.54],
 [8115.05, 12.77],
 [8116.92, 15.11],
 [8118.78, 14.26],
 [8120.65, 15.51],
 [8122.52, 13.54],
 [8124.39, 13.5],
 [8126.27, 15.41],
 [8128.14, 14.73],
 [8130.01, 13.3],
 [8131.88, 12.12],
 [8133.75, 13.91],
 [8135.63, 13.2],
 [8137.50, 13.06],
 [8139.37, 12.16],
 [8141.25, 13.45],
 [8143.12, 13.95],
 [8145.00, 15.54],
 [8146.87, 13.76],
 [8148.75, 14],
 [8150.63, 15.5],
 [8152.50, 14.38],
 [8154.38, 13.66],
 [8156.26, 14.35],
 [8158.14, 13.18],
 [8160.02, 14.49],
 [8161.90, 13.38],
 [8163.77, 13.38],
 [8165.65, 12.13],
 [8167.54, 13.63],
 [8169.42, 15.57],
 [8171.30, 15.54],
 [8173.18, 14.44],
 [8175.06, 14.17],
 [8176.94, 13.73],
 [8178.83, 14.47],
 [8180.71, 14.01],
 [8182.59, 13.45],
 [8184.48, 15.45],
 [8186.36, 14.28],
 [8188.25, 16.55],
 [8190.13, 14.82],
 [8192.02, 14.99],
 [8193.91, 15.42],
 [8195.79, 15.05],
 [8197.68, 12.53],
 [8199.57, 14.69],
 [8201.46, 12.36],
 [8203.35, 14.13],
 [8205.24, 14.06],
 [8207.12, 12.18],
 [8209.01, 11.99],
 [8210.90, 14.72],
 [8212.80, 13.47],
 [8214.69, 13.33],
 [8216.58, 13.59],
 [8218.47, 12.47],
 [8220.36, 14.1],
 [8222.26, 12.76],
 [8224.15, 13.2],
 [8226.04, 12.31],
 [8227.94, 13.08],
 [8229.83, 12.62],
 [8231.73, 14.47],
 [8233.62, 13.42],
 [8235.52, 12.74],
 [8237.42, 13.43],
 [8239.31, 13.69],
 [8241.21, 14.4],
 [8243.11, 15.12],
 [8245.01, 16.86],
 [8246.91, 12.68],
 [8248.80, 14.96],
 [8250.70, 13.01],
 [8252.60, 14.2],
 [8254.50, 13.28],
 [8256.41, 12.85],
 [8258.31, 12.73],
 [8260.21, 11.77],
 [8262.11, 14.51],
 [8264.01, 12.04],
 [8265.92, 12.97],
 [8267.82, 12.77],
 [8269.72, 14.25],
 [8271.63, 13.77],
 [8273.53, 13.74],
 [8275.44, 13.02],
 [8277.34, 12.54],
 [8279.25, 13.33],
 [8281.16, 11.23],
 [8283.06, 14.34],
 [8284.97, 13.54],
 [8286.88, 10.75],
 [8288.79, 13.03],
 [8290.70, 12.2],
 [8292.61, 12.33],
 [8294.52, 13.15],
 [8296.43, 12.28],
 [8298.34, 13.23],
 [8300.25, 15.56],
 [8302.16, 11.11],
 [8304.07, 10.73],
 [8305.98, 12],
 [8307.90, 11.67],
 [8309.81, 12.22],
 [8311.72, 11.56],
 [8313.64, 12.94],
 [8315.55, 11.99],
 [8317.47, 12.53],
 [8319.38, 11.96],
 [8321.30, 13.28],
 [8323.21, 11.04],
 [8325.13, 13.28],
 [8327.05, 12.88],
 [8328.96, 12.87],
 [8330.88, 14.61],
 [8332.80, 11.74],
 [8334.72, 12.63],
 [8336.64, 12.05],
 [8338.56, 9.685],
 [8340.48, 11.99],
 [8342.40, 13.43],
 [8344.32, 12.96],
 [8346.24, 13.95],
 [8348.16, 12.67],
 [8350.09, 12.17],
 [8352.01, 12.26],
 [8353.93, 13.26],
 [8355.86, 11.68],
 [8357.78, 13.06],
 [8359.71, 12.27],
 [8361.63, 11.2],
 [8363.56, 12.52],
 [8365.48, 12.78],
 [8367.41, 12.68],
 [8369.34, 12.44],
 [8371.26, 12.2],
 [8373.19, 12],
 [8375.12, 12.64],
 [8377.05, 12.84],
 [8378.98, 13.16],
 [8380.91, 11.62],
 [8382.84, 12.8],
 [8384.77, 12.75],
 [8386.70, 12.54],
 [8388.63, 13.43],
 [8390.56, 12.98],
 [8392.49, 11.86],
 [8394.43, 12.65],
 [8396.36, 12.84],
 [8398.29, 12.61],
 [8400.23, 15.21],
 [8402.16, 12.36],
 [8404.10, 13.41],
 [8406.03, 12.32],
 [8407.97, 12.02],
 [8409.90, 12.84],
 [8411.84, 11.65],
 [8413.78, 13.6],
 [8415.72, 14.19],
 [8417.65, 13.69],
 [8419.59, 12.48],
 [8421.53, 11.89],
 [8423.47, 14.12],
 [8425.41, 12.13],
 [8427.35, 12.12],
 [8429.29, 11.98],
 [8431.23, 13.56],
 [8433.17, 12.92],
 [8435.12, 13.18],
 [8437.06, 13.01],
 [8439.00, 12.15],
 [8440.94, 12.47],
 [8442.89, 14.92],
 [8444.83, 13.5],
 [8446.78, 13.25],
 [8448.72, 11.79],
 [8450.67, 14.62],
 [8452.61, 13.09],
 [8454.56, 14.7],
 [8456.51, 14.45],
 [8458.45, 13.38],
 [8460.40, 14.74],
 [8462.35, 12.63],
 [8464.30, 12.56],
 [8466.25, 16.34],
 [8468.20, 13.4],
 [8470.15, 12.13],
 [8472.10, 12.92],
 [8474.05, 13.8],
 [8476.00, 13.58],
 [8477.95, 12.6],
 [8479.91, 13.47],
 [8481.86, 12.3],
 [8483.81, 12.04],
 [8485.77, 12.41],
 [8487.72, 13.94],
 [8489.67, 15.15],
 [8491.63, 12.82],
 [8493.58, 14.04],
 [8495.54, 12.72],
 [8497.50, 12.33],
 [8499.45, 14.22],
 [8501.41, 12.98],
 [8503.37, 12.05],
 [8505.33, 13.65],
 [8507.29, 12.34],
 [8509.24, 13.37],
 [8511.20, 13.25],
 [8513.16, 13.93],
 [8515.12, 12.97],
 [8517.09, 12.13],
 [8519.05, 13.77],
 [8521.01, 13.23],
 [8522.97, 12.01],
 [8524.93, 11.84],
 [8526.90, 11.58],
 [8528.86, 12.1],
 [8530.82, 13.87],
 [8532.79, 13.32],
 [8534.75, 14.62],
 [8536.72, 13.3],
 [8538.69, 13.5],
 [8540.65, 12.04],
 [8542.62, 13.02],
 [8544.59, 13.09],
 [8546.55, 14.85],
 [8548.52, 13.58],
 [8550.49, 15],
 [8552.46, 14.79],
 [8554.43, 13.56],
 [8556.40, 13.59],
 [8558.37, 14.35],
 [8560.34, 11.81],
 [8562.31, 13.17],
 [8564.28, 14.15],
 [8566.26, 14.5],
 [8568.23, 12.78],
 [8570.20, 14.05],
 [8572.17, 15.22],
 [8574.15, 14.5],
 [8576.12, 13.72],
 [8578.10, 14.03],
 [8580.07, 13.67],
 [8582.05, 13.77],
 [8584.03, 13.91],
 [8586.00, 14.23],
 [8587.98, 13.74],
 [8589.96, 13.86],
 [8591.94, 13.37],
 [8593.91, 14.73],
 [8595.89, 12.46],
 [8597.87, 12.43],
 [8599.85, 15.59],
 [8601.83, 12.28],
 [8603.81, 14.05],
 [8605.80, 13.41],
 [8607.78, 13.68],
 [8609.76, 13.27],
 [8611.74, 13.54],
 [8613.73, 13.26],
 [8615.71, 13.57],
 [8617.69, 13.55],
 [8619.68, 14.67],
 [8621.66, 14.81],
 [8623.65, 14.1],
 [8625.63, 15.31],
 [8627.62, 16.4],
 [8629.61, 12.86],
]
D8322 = 0.13 mag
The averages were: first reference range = 14.1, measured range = 12.2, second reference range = 13.3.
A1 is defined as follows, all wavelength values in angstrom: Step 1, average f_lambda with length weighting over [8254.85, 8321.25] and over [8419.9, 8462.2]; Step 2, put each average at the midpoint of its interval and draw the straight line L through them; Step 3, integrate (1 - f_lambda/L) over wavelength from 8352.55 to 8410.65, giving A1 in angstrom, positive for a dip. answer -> 1.7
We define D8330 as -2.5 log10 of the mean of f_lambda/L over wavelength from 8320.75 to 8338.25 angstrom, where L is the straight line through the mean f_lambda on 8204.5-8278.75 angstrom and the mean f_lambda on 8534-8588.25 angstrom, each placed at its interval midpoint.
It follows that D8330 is 0.08 mag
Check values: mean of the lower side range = 13.4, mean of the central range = 12.6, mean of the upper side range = 13.8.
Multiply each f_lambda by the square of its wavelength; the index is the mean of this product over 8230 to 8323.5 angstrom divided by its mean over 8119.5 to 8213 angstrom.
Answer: 0.95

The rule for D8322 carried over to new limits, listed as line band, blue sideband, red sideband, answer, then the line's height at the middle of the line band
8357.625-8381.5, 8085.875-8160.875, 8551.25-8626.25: 0.12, 13.8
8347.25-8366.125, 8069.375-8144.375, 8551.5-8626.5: 0.11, 13.8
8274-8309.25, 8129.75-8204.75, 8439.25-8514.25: 0.10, 13.8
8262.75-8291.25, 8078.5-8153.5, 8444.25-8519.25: 0.05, 13.5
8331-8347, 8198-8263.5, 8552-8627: 0.10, 13.6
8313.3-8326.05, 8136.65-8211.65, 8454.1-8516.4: 0.11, 13.7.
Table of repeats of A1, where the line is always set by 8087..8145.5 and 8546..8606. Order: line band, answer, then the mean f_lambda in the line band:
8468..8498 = 1.5 angstrom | 13.1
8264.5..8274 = 0.2 angstrom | 13.4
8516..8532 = 1.4 angstrom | 12.6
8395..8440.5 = 3.0 angstrom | 12.9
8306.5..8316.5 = 1.2 angstrom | 12.1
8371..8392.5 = 1.8 angstrom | 12.6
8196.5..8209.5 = 0.5 angstrom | 13.2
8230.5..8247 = -0.5 angstrom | 14.1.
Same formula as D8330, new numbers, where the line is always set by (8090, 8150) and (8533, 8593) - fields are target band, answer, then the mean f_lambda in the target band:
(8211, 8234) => 0.04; 13.3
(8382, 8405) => 0.07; 13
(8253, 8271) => 0.06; 13.1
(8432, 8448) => 0.05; 13.2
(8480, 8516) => 0.05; 13.2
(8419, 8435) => 0.09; 12.7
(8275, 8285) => 0.07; 13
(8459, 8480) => 0.03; 13.5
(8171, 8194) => -0.07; 14.7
